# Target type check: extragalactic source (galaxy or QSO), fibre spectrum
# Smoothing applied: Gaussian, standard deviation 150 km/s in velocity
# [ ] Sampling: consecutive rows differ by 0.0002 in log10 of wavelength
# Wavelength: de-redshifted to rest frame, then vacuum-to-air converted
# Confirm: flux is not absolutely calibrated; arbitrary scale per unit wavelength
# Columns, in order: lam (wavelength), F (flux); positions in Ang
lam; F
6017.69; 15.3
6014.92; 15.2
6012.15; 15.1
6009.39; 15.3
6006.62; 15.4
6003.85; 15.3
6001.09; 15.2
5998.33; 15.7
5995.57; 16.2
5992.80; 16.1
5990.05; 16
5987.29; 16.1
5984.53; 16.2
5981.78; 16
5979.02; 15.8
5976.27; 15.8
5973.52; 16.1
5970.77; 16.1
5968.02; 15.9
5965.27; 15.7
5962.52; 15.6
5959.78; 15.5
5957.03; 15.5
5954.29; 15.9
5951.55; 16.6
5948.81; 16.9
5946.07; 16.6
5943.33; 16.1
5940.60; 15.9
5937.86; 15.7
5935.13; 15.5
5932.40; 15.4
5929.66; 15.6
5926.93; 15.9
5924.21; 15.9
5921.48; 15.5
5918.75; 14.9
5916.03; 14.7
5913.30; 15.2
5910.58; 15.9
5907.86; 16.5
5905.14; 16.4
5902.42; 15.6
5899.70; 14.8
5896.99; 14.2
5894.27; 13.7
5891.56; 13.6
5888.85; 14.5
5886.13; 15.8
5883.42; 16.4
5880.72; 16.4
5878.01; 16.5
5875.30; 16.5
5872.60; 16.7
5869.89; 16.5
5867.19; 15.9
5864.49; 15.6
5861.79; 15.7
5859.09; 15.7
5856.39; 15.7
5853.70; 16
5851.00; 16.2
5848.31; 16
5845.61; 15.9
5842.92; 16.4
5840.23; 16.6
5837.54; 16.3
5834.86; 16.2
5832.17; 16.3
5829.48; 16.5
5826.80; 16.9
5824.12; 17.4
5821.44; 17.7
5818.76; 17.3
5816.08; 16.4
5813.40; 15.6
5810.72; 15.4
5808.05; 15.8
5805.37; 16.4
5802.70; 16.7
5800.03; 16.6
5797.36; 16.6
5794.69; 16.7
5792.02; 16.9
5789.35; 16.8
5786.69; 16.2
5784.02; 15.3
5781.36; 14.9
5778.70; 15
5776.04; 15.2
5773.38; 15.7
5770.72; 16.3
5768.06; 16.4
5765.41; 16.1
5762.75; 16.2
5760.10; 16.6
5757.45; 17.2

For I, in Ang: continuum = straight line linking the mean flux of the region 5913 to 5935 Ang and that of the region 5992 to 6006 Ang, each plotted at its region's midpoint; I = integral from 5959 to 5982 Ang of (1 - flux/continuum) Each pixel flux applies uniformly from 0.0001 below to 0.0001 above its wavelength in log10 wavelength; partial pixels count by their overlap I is -0.4 Ang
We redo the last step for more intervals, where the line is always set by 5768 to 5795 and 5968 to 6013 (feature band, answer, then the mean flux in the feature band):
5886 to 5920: 1.7 Ang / 15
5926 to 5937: 0.2 Ang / 15.6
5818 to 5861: -1.5 Ang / 16.4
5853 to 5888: -0.5 Ang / 16.1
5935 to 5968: -0.3 Ang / 16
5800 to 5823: -0.8 Ang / 16.4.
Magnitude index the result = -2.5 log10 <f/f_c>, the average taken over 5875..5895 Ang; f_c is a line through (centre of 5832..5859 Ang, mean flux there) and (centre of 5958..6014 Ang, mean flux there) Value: 0.04 mag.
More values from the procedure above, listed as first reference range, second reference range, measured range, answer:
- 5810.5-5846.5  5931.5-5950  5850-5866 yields 0.040 mag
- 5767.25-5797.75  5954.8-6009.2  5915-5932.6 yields 0.029 mag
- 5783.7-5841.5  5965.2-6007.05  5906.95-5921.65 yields 0.049 mag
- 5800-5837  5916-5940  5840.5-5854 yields 0.007 mag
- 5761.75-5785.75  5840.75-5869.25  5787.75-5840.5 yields -0.050 mag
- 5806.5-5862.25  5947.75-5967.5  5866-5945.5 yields 0.033 mag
